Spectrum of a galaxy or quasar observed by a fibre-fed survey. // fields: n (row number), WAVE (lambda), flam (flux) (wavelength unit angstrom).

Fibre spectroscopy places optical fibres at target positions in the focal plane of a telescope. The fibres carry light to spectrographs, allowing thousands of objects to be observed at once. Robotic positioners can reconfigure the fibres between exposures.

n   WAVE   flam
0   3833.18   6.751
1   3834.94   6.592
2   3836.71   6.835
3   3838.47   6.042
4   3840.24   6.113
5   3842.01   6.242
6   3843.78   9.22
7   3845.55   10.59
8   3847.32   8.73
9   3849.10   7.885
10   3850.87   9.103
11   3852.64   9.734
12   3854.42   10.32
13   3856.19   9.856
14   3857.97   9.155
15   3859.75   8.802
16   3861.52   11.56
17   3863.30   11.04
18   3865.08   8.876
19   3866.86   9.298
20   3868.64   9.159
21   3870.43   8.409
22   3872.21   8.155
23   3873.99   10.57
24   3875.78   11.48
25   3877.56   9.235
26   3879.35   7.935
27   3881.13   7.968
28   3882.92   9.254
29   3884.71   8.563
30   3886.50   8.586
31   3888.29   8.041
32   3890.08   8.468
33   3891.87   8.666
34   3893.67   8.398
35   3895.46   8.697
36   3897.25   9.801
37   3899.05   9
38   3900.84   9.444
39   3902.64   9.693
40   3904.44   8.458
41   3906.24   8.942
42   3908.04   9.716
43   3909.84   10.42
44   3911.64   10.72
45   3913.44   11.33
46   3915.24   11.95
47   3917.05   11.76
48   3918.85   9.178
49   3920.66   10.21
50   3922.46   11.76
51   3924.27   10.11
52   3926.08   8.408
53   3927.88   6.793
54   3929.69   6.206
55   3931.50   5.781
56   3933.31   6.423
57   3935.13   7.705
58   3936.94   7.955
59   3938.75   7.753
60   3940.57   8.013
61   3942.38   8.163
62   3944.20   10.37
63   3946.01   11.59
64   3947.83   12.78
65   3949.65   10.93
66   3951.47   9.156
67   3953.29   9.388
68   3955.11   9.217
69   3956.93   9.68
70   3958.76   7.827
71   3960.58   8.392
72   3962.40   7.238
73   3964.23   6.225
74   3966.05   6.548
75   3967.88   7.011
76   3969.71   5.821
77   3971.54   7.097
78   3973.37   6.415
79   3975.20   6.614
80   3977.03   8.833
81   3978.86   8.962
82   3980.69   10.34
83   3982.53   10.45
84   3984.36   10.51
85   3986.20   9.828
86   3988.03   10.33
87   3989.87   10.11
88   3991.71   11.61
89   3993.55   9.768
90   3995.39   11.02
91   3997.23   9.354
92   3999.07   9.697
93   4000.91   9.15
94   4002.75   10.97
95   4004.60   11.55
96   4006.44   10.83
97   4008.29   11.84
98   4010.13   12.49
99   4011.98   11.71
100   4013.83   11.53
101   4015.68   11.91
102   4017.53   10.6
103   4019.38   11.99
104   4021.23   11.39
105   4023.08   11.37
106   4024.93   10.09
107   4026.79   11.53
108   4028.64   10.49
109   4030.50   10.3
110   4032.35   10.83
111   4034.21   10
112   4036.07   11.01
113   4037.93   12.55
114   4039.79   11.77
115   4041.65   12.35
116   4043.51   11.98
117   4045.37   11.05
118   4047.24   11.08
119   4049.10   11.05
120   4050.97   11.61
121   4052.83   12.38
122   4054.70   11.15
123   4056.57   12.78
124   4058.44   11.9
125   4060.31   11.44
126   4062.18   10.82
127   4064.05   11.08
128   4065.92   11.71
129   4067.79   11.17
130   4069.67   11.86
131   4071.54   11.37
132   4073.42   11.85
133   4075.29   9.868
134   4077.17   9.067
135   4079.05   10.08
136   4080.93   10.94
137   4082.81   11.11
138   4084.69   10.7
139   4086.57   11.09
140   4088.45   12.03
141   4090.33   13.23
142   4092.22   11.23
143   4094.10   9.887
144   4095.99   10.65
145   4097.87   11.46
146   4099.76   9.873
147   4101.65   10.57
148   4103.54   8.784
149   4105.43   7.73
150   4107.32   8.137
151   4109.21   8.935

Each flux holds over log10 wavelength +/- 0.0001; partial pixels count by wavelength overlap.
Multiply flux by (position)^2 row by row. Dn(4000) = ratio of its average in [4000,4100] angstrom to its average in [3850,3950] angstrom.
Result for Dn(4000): 1.3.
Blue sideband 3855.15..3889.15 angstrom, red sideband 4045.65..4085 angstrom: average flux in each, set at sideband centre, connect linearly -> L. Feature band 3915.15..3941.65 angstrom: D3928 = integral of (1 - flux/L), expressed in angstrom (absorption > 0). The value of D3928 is 3.4 angstrom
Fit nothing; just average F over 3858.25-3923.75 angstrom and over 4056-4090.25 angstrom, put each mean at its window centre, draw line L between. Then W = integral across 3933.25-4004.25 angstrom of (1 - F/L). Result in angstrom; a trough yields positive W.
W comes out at 8.6 angstrom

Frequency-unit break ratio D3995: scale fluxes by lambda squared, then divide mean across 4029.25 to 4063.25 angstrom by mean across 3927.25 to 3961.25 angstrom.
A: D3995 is 1.4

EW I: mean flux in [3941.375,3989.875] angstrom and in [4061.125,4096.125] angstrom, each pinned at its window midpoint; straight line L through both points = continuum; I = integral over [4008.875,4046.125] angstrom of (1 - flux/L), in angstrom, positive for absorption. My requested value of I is -4.8 angstrom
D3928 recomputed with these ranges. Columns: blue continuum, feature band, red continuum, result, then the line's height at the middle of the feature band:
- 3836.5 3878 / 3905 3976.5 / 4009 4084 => 8.94 angstrom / 10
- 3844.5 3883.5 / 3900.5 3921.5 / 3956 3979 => -4.17 angstrom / 8.49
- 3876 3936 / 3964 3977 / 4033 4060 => 4.47 angstrom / 10.2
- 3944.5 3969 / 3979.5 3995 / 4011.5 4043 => -0.66 angstrom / 9.94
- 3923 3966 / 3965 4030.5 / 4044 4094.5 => -1.80 angstrom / 9.69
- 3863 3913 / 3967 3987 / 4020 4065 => 4.00 angstrom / 10.4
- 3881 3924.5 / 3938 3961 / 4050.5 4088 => 1.20 angstrom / 10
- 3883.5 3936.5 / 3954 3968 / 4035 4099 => 2.80 angstrom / 9.8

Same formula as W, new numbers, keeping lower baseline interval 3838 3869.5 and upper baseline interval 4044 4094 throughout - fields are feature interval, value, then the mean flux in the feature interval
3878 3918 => 0.60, 9.36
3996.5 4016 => -0.67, 11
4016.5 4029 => -0.36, 11.1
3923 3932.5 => 2.12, 7.62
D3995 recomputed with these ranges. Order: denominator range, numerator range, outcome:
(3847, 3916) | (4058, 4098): 1.31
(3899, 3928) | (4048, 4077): 1.23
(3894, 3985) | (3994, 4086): 1.32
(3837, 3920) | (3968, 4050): 1.21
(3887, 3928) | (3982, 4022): 1.18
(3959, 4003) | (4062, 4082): 1.29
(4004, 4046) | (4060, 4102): 1.00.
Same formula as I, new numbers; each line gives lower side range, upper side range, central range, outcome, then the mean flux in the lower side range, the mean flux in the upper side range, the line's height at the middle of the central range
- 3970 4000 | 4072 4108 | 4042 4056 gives -2.10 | 9.36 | 10.5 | 10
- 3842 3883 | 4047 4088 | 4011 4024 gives -0.92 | 9.34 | 11.2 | 10.7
